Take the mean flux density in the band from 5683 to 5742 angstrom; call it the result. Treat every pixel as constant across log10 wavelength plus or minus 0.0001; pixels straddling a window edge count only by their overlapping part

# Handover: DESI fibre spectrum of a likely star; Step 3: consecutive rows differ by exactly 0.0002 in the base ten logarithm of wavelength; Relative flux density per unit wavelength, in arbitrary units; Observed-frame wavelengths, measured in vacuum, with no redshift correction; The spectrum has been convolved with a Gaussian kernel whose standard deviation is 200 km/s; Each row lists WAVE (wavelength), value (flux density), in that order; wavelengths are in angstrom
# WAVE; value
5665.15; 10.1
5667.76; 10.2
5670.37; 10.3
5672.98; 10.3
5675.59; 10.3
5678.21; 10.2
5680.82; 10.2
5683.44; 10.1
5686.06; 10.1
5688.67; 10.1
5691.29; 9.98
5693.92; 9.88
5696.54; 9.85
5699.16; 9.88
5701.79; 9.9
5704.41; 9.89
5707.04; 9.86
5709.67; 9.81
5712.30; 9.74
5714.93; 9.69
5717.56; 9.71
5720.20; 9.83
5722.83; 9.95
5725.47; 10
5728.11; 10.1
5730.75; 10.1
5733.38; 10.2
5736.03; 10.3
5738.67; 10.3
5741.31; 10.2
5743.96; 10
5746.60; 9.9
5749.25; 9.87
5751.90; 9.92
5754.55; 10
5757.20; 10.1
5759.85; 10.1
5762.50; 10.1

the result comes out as 9.97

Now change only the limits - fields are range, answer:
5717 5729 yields 9.92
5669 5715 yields 10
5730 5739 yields 10.2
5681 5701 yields 9.99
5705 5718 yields 9.77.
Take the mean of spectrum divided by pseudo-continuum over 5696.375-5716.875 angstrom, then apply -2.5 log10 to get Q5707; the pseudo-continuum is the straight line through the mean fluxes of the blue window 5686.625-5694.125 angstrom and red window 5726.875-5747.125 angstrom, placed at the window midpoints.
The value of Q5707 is 0.03 mag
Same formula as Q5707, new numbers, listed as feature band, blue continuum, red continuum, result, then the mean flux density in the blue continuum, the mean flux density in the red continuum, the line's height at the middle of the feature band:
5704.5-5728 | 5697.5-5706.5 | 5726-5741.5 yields 0.020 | 9.89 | 10.2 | 10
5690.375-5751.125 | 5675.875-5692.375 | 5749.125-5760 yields 0.012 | 10.1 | 10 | 10.1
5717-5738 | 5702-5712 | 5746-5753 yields -0.019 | 9.85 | 9.89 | 9.87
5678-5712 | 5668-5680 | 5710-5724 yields 0.007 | 10.3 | 9.79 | 10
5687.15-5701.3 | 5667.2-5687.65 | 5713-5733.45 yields 0.018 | 10.2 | 9.93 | 10.1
